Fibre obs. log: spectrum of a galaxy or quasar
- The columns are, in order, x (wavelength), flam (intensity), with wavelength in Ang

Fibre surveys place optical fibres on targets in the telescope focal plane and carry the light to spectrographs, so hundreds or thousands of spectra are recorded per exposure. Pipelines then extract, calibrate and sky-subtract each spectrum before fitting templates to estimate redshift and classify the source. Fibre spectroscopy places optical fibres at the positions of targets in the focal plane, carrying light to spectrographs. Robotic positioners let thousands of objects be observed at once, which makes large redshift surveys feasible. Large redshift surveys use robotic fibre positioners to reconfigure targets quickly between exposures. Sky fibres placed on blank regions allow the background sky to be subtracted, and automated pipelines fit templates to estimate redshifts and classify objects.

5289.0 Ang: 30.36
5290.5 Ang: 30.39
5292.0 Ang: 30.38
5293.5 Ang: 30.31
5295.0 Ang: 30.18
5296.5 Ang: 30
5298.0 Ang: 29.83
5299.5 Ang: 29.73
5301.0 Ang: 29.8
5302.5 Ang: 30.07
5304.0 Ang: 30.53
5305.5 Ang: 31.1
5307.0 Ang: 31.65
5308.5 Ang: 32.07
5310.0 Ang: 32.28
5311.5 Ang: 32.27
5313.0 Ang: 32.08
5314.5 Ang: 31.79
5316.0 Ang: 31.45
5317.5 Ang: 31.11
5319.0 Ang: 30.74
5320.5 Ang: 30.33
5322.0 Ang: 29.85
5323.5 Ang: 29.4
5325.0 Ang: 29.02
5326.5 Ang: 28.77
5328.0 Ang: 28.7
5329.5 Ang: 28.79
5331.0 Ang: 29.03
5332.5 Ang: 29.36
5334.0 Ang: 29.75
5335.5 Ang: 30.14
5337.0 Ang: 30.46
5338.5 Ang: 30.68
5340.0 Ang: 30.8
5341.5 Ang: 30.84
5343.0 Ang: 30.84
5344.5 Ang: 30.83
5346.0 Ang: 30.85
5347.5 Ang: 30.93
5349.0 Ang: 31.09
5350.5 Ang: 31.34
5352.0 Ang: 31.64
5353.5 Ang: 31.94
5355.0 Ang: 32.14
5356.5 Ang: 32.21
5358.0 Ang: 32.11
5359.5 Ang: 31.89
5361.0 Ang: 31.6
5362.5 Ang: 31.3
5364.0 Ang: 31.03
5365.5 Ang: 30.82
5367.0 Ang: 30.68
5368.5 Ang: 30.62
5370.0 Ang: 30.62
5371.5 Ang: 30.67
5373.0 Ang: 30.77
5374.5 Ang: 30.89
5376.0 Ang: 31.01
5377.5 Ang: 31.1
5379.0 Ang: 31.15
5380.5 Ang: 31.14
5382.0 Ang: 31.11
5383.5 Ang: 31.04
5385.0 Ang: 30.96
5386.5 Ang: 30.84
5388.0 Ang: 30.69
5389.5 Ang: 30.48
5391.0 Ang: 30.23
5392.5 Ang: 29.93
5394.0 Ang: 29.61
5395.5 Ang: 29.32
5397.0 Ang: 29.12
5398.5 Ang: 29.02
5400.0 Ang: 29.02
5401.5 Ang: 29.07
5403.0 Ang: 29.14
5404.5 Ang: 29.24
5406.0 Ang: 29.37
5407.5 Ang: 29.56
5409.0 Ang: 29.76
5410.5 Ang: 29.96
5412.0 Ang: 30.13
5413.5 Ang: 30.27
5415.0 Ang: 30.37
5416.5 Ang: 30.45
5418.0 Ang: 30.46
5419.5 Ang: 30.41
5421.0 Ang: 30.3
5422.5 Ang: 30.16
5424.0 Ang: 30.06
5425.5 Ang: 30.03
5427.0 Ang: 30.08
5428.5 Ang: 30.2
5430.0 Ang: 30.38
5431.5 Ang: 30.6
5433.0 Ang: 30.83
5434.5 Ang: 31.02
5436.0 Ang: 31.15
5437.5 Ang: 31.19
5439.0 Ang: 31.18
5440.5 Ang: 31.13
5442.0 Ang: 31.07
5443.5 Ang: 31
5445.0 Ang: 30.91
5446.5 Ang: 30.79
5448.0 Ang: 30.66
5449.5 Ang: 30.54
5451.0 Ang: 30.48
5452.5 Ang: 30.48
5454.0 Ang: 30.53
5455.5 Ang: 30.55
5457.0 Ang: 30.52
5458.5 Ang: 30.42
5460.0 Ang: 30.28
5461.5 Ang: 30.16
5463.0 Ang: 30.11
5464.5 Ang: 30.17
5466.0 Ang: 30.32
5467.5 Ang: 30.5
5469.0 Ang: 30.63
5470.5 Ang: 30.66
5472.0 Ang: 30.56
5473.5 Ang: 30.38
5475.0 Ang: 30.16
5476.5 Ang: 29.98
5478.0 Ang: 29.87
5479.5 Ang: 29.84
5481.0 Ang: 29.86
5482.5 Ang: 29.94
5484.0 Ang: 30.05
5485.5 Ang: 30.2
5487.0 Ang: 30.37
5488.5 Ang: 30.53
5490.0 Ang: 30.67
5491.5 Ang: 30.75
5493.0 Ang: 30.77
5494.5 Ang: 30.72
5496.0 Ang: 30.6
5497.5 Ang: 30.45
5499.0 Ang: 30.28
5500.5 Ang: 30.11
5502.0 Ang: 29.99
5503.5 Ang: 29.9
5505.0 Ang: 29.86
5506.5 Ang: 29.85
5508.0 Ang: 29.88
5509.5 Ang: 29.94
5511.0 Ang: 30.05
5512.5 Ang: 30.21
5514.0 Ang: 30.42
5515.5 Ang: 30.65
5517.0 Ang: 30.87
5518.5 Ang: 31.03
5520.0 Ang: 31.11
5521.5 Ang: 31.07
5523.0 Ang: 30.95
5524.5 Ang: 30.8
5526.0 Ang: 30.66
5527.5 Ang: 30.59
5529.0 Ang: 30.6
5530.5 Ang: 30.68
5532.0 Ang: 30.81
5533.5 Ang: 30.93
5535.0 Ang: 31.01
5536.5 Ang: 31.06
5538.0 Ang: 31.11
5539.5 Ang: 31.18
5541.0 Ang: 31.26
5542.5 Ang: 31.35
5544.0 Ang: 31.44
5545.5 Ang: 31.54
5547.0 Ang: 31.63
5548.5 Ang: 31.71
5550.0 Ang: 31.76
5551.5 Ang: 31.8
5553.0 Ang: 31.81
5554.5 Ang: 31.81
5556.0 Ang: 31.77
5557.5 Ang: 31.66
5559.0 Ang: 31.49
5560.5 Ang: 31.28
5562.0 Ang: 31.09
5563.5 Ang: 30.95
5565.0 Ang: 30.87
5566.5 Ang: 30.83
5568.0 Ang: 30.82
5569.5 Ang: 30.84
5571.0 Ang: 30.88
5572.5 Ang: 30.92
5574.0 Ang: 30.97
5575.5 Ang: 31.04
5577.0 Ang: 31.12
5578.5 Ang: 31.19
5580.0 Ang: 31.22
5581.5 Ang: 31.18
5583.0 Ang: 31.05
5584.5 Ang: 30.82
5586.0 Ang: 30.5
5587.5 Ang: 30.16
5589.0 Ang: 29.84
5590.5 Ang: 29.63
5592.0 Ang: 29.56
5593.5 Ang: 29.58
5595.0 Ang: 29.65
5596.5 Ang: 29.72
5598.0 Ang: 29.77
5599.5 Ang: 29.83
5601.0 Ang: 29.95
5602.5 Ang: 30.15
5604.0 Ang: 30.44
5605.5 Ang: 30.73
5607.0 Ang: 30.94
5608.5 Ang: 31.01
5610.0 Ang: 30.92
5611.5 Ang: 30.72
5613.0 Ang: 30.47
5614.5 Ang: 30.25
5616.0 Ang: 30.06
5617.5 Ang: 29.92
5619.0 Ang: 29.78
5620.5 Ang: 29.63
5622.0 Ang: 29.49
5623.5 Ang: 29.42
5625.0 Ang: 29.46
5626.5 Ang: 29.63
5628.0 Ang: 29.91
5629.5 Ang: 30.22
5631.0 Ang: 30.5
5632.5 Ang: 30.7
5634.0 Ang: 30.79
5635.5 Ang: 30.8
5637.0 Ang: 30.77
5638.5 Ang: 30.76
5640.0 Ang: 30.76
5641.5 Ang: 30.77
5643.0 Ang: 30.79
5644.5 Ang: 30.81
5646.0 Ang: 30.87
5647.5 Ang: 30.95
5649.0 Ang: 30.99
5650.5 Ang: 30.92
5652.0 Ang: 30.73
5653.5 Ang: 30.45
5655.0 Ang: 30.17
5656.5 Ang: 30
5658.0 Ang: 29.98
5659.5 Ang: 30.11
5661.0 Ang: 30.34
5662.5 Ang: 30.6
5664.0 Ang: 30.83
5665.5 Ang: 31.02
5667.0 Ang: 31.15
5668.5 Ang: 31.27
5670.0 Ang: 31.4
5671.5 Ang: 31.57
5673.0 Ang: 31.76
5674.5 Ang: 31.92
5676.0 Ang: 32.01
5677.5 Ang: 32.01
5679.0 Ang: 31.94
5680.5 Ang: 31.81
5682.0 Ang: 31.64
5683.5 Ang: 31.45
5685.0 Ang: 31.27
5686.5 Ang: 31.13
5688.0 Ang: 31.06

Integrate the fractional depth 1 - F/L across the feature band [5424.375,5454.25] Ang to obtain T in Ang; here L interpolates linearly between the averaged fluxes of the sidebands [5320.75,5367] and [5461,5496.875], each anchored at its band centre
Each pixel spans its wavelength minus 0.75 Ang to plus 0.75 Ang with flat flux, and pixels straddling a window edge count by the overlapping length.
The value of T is -0.3 Ang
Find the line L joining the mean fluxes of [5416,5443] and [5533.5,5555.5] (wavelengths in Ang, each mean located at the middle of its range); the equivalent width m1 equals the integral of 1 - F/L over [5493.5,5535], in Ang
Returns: 1.0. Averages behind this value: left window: 30.6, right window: 31.4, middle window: 30.5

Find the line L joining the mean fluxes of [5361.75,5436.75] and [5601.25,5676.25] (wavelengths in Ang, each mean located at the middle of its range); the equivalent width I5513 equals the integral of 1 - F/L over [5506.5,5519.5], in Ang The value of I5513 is 0.0 Ang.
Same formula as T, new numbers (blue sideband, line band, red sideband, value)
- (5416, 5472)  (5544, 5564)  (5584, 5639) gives -0.8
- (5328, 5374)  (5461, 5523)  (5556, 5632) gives 0.6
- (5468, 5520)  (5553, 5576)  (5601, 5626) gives -0.7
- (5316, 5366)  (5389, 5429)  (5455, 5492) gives 0.8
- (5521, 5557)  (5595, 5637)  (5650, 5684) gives 1.3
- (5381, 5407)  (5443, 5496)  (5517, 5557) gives 0.3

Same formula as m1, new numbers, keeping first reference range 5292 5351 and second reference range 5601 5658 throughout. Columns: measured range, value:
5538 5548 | -0.3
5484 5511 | 0.1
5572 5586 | -0.3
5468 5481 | 0.1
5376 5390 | -0.2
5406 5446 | 0.0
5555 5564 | -0.3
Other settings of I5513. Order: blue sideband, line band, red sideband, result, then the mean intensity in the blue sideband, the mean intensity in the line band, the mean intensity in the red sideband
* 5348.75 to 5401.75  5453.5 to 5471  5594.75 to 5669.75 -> 0.2 Ang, 30.8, 30.4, 30.4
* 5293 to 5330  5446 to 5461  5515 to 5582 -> 0.2 Ang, 30.5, 30.5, 31.1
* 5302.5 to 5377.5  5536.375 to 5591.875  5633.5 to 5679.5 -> -0.4 Ang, 30.8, 31.1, 30.9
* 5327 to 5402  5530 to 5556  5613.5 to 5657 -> -0.8 Ang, 30.6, 31.4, 30.4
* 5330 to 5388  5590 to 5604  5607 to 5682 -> 0.4 Ang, 30.9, 29.8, 30.7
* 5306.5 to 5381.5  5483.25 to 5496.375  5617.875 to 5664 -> 0.0 Ang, 30.8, 30.5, 30.4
